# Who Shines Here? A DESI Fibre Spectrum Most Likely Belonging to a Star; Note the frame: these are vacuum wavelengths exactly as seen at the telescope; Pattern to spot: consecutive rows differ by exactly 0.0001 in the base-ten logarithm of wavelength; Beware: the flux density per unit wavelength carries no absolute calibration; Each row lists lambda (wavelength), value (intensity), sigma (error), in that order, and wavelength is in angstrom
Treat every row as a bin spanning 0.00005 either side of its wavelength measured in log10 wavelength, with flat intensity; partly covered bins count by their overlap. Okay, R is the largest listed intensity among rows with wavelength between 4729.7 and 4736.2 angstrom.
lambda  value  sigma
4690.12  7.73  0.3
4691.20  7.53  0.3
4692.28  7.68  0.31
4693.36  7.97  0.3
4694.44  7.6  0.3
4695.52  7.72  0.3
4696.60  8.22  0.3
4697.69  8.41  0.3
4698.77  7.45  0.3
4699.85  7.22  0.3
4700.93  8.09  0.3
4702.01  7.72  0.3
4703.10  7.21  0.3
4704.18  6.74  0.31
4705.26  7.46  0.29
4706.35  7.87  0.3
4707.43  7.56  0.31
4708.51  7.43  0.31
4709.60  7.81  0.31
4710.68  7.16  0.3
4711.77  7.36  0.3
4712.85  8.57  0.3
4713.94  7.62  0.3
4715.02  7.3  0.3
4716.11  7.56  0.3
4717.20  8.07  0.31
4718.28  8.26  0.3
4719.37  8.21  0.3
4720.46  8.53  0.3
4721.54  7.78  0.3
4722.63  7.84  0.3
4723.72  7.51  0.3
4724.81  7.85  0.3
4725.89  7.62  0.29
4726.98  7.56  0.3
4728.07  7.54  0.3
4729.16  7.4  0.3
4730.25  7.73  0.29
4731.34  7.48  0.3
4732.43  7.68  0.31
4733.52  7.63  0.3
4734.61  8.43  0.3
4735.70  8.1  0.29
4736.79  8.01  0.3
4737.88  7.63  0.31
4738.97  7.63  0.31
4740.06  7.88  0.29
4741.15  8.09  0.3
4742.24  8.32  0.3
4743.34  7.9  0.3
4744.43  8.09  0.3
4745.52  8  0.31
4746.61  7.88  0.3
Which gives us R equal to 8.43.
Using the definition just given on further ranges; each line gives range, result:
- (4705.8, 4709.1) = 7.87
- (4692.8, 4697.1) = 8.22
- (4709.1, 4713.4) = 8.57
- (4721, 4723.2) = 7.84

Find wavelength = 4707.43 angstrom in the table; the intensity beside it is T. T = 7.56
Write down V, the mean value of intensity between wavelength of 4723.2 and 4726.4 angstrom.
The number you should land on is 7.68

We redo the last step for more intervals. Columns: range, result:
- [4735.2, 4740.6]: 7.85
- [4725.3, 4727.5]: 7.62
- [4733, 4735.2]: 8.04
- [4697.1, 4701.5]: 7.8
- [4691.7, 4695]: 7.75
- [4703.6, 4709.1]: 7.42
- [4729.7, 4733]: 7.62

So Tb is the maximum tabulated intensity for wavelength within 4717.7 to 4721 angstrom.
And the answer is 8.53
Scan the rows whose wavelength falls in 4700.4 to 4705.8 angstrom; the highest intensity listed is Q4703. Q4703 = 8.09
